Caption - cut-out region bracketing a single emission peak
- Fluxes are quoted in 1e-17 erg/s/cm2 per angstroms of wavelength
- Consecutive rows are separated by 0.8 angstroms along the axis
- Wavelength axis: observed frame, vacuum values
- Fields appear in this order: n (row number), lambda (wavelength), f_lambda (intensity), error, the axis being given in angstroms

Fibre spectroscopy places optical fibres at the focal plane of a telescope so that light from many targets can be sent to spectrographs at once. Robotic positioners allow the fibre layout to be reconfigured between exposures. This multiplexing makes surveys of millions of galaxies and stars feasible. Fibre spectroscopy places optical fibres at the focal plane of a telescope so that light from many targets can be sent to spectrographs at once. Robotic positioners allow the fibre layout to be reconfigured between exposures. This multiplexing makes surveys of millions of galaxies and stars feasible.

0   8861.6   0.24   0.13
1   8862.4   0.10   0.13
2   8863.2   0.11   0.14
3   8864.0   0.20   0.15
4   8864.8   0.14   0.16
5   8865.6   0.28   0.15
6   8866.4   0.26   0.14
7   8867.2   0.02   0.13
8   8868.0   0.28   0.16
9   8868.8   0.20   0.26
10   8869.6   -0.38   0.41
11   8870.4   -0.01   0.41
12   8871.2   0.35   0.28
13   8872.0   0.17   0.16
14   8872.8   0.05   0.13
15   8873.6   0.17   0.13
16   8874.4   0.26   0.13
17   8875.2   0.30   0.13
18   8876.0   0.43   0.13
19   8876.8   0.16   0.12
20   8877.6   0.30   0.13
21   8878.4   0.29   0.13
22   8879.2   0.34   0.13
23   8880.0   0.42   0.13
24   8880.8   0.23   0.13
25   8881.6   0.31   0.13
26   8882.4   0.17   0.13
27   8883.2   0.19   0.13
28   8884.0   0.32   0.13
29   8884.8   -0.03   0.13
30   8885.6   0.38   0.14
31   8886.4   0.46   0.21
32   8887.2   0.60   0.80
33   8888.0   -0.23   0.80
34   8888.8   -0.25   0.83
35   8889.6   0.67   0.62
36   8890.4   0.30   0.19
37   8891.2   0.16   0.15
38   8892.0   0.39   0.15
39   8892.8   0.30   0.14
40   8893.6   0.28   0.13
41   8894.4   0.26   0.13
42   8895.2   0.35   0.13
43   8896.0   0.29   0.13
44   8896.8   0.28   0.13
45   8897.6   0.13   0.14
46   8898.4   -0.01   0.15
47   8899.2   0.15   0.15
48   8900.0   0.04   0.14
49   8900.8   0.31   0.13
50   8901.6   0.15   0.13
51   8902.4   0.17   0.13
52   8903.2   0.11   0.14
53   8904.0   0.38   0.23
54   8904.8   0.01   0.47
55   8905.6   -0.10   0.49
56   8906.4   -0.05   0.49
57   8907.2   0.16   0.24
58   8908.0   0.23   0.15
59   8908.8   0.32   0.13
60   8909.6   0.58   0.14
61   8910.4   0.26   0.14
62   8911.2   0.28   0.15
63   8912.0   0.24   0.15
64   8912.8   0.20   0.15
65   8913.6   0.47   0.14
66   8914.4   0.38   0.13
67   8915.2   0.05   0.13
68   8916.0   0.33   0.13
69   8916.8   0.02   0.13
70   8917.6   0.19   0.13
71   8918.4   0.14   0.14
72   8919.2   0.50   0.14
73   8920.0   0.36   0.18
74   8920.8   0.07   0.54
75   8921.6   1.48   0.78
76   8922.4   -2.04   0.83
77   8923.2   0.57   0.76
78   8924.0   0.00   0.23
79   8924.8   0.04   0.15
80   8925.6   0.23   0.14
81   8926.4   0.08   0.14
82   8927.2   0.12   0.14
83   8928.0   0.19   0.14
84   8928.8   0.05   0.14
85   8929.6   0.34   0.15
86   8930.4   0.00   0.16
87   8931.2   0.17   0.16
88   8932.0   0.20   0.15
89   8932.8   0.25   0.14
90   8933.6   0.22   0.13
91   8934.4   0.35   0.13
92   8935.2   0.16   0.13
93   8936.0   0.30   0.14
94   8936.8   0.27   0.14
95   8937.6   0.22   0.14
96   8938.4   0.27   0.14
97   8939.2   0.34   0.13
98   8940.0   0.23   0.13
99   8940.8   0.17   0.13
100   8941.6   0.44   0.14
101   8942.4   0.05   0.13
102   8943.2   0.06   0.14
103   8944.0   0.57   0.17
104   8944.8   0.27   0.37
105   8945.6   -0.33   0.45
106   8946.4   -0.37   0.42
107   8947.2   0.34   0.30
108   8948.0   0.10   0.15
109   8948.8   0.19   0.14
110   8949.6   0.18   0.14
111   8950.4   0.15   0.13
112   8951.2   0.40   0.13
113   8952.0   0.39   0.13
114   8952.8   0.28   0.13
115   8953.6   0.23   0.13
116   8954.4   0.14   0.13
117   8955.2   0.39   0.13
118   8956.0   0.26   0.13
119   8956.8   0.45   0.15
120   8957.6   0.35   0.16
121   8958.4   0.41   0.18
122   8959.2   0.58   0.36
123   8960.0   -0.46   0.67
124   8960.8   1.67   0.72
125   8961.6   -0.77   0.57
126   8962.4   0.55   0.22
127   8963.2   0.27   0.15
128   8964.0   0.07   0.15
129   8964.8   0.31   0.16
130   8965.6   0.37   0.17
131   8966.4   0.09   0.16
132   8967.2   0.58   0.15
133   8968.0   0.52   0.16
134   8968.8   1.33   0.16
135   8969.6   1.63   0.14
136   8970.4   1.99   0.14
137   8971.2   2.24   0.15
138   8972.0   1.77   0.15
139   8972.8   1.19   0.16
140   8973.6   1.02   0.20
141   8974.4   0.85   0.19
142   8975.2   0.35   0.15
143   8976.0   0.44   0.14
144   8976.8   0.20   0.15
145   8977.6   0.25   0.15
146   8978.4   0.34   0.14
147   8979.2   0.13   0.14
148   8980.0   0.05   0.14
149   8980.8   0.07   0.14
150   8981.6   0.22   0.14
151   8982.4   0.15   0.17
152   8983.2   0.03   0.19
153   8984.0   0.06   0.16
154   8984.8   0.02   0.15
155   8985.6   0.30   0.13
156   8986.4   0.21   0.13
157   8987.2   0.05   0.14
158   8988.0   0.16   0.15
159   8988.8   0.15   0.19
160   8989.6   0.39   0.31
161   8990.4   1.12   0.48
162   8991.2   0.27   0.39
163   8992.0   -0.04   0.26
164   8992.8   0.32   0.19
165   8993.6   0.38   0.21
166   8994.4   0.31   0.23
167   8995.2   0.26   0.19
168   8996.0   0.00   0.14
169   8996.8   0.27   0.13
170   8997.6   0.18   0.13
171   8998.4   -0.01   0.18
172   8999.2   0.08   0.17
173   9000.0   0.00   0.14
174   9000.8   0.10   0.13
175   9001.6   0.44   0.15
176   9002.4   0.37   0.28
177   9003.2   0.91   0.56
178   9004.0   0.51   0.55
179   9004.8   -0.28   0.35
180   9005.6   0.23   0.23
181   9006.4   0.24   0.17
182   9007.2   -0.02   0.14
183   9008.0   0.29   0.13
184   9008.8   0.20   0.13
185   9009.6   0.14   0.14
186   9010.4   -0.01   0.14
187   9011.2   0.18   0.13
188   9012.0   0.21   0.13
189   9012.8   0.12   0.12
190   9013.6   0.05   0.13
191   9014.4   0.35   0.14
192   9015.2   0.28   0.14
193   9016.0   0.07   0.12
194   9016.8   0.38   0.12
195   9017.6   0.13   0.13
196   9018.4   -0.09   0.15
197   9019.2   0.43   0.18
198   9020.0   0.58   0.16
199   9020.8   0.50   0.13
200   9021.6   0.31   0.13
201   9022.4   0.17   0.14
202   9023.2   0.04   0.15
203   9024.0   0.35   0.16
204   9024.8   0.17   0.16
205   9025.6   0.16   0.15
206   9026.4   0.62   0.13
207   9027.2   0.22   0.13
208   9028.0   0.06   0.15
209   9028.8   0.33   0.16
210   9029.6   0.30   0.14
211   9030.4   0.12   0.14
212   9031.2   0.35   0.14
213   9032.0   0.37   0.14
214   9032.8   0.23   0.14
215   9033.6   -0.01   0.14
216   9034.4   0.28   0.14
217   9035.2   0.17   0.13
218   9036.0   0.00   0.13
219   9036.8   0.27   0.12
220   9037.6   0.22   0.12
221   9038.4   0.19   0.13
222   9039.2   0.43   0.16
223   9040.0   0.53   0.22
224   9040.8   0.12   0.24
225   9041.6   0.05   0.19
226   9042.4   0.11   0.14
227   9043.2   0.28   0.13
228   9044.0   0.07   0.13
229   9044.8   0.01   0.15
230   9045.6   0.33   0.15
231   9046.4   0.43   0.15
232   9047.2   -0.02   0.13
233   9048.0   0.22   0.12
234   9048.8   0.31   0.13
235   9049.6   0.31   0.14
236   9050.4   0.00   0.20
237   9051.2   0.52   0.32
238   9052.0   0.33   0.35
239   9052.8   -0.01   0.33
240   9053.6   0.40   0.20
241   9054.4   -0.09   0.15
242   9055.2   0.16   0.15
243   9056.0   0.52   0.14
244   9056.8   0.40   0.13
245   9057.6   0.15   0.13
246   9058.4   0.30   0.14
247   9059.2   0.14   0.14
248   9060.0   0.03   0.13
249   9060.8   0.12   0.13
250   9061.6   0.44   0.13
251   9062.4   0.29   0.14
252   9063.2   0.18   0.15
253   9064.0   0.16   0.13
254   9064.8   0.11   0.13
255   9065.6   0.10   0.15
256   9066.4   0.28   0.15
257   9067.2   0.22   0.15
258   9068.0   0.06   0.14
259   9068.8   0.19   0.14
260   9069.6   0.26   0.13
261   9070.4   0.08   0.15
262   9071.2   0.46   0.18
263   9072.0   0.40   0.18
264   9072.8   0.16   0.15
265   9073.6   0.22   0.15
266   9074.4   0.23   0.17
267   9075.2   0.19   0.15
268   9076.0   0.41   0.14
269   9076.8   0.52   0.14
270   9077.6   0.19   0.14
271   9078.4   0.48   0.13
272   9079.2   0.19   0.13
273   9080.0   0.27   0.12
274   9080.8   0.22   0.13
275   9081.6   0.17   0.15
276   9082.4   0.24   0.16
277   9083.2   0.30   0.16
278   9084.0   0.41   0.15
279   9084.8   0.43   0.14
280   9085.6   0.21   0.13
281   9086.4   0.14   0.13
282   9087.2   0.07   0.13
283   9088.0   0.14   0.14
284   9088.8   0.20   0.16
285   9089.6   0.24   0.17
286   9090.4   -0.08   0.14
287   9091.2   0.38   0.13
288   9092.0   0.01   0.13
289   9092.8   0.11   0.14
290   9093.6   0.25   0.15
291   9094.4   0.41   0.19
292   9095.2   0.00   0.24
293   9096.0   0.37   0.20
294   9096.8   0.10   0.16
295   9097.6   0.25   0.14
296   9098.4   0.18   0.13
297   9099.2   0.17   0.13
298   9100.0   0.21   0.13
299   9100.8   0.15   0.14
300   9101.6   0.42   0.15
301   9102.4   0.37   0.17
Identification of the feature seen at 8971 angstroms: H-beta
